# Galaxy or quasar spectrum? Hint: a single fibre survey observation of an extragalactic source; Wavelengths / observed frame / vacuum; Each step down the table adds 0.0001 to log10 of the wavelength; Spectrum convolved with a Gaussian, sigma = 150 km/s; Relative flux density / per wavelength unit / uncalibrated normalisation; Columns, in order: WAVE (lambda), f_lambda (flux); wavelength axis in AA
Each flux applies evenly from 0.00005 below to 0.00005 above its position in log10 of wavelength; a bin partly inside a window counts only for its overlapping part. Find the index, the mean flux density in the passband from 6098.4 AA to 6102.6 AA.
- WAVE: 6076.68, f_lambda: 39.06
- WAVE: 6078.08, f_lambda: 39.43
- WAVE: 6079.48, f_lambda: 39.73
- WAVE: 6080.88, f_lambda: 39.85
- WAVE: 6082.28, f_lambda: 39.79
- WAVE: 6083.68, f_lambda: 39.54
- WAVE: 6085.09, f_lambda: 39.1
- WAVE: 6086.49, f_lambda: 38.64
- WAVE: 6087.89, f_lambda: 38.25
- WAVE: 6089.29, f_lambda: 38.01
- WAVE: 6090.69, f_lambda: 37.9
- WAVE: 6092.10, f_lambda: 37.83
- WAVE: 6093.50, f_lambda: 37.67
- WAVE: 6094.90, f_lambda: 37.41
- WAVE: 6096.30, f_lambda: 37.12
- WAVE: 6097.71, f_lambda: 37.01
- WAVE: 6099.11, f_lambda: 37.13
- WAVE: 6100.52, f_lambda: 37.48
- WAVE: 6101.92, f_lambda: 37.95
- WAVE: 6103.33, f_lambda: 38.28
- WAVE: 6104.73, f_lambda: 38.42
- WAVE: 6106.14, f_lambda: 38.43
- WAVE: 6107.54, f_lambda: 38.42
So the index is 37.5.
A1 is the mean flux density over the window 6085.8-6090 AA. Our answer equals 38.4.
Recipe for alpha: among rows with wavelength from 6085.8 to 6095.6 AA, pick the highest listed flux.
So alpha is 38.64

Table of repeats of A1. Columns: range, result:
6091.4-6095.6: 37.7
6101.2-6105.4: 38.3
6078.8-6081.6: 39.8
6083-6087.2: 39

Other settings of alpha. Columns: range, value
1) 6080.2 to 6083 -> 39.85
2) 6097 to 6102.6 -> 37.95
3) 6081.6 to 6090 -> 39.79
